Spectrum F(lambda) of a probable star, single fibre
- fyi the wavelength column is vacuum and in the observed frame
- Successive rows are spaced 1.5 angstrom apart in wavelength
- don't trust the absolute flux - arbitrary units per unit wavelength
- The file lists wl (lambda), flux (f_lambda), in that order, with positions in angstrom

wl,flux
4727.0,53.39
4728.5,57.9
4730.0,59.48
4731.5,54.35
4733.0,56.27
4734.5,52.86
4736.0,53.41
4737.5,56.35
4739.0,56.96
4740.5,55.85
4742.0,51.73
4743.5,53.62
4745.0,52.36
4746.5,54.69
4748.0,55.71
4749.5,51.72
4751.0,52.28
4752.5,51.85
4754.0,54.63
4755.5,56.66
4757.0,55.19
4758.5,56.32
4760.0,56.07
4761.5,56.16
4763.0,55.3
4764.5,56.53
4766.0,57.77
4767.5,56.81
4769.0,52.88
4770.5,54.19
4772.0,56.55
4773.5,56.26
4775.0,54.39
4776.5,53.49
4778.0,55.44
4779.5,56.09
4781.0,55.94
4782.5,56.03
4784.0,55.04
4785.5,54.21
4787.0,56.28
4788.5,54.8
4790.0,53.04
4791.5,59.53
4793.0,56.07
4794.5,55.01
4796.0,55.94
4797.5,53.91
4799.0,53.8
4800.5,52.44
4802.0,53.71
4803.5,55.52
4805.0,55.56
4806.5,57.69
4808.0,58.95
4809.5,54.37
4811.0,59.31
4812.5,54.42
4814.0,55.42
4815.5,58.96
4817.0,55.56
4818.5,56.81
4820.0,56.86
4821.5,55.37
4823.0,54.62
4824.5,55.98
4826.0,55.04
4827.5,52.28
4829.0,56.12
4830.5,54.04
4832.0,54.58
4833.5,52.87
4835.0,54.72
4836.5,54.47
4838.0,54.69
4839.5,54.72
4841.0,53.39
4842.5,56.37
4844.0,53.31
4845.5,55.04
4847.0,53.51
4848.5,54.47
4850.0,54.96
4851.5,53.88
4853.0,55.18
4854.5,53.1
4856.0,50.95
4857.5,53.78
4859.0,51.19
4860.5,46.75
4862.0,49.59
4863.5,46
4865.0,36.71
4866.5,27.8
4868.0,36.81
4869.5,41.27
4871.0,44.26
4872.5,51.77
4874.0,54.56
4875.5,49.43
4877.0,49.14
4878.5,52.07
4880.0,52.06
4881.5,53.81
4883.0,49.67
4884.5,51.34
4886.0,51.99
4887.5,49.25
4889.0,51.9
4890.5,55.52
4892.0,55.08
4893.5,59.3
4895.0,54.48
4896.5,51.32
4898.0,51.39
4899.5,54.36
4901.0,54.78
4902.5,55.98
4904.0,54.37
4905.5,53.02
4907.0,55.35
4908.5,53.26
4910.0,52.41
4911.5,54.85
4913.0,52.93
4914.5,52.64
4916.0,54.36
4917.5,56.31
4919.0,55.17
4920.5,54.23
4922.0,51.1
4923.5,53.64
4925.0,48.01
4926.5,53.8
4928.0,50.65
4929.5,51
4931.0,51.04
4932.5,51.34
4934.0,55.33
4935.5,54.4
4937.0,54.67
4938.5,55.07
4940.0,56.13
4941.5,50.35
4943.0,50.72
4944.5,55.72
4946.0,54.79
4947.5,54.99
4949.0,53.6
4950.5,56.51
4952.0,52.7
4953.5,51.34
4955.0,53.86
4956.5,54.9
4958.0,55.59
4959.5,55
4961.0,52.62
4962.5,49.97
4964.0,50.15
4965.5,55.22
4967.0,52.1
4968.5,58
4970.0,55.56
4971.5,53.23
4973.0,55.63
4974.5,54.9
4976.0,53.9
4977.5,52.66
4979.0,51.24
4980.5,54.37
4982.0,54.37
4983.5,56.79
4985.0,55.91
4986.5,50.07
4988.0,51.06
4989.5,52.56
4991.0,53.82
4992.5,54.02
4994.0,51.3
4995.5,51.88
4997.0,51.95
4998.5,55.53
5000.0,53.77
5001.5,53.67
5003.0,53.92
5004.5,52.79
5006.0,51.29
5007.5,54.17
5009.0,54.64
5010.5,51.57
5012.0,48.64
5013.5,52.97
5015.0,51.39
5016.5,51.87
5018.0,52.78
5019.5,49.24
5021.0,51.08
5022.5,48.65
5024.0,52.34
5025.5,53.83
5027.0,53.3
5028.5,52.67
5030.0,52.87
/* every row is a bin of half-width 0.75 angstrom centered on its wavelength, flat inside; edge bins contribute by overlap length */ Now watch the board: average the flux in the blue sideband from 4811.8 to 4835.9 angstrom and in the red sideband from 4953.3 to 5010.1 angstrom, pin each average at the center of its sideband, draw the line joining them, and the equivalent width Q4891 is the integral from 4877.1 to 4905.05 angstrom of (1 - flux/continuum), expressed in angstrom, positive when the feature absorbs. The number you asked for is 0.7 angstrom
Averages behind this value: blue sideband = 55.2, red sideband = 53.5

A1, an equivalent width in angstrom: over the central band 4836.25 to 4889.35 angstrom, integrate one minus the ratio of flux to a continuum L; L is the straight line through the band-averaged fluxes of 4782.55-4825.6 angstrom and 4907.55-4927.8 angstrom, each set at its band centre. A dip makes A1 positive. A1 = 4.1 angstrom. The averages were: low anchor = 55.7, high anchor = 53.2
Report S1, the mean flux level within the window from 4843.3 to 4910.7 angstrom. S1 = 51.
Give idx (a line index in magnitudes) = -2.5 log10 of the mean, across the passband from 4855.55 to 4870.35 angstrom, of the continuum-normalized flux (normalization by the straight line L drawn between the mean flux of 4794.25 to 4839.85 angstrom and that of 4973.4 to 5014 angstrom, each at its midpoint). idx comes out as 0.24 mag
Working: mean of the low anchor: 55.3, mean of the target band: 43.9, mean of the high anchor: 53.1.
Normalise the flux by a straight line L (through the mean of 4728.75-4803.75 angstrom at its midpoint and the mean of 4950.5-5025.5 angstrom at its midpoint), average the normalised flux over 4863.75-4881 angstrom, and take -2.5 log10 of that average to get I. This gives 0.19 mag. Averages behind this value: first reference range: 55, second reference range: 53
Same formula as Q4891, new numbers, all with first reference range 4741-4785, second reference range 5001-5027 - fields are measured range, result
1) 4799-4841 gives -0.82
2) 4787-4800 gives -0.17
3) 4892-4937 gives -0.28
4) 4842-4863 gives 0.39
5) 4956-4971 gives -0.36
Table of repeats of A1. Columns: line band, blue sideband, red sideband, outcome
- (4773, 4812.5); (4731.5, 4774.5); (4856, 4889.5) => -2.2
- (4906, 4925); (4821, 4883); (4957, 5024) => -0.6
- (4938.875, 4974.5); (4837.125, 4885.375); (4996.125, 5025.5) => -1.7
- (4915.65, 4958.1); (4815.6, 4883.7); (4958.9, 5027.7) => -0.8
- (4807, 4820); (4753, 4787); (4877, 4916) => -0.5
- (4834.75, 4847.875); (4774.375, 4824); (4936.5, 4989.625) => 0.2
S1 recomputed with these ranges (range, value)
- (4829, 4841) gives 54.4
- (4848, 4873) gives 47.4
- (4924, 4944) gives 52.6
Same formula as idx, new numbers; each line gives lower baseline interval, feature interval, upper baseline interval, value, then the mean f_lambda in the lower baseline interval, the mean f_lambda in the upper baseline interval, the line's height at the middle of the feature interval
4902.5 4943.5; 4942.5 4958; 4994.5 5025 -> -0.023 mag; 53.3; 52.2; 52.9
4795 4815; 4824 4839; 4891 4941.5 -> 0.012 mag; 55.5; 53.6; 55.1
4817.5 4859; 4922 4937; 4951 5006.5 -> 0.033 mag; 54.4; 53.5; 53.8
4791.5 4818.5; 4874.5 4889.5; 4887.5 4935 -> 0.062 mag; 55.8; 53.5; 54.1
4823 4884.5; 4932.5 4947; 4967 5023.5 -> -0.036 mag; 51.1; 53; 52.2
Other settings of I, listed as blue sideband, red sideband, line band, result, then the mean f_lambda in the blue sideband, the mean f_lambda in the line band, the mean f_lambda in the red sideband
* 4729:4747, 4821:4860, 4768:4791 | -0.009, 54.9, 55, 54.1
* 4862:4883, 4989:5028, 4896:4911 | -0.132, 46.1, 53.7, 52.4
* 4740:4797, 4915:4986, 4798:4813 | -0.016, 55.1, 55.6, 53.7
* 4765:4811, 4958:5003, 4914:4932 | 0.030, 55.5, 52.6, 53.5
